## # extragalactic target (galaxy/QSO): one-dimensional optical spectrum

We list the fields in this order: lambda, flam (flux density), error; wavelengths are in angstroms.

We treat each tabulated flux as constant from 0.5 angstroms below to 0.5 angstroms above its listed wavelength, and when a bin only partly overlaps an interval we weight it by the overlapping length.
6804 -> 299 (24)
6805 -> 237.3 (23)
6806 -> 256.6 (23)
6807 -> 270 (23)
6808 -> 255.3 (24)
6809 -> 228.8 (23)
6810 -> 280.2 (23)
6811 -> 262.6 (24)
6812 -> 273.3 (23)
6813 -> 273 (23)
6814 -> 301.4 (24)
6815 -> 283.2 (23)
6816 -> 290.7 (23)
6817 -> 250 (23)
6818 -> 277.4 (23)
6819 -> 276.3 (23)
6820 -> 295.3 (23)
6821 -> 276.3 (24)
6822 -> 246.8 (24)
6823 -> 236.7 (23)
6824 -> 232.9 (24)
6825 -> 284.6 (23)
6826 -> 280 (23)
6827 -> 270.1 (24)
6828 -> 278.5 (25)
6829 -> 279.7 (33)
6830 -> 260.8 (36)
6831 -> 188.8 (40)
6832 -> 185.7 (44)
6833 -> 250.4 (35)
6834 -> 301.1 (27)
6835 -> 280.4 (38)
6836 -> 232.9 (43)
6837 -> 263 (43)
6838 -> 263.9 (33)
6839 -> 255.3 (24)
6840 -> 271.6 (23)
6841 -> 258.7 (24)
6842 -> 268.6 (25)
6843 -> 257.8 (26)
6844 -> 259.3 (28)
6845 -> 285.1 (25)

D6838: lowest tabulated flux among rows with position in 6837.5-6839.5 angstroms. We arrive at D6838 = 255.3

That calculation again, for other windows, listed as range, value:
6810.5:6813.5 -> 262.6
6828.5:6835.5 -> 185.7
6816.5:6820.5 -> 250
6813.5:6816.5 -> 283.2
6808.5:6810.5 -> 228.8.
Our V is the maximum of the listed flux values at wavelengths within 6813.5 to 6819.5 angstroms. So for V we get 301.4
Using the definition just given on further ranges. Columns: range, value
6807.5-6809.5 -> 255.3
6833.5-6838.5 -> 301.1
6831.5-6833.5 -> 250.4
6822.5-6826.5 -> 284.6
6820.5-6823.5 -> 276.3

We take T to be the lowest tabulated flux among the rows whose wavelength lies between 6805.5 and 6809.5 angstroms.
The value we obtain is 228.8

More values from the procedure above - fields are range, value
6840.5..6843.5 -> 257.8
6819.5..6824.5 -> 232.9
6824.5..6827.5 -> 270.1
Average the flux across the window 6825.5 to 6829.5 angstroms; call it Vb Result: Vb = 277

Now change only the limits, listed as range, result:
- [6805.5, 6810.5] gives 258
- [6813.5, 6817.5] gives 281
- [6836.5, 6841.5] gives 262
